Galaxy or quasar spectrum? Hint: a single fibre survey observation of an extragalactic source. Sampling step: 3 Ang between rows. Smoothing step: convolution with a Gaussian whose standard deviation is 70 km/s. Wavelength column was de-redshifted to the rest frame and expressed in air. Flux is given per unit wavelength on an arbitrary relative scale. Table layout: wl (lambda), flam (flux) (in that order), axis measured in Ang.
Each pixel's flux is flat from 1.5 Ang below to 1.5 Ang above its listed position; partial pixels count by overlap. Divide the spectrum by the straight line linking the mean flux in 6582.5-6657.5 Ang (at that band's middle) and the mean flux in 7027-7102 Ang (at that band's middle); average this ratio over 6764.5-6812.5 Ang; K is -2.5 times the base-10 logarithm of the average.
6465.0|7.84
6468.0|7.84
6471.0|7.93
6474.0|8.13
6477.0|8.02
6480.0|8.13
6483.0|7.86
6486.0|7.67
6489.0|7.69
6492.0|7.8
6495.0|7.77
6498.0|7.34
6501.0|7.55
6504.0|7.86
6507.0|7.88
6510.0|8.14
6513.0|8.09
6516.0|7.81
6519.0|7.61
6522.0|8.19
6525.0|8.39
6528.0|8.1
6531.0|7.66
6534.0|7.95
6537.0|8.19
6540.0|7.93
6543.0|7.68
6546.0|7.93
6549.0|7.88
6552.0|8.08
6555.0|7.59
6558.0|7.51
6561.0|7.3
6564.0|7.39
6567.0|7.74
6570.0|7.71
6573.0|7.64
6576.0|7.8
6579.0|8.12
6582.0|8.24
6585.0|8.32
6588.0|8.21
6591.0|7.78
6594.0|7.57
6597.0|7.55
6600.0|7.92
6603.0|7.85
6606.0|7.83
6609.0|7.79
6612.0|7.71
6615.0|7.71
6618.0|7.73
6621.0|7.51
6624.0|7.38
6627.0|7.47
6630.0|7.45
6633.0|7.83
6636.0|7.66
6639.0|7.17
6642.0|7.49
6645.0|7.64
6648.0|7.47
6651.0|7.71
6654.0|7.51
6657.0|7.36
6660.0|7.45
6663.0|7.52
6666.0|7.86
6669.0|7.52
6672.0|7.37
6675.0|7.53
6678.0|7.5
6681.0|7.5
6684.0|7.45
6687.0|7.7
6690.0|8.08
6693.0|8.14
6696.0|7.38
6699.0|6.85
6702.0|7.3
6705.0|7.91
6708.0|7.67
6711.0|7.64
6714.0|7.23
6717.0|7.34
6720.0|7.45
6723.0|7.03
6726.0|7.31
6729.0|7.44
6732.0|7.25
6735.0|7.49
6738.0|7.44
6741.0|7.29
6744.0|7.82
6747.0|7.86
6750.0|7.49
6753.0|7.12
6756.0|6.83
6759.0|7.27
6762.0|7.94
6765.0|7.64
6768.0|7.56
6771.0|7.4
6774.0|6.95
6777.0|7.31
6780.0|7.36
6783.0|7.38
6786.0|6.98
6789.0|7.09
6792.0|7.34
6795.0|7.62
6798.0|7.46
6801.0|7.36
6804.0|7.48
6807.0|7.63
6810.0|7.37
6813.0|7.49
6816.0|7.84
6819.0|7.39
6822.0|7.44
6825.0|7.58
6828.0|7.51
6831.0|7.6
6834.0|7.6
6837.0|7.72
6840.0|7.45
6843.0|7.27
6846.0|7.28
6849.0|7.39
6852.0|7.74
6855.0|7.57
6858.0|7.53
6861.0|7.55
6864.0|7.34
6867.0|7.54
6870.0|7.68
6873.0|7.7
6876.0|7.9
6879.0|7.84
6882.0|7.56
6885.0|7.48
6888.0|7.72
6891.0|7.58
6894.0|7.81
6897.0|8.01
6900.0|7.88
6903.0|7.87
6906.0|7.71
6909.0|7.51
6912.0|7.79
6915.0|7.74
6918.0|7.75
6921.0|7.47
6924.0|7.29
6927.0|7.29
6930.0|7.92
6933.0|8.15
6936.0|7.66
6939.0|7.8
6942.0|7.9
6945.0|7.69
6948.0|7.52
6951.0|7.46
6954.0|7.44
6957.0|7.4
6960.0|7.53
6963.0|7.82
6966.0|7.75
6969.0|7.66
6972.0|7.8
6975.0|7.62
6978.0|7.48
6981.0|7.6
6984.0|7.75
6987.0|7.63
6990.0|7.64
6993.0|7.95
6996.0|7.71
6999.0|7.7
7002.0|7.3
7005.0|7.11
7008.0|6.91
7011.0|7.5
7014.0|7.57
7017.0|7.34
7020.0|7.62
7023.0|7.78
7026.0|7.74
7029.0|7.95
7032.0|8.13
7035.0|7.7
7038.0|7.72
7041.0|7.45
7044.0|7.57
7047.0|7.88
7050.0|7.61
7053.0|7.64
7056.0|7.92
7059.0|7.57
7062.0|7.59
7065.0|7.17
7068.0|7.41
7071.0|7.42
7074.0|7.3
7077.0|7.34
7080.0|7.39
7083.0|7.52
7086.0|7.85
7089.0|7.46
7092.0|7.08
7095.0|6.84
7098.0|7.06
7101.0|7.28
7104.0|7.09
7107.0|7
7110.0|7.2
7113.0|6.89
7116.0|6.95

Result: 0.04 mag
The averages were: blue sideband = 7.68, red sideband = 7.52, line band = 7.37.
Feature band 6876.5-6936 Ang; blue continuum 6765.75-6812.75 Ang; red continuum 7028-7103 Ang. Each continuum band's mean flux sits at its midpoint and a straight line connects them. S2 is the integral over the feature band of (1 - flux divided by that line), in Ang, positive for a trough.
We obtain -2.3 Ang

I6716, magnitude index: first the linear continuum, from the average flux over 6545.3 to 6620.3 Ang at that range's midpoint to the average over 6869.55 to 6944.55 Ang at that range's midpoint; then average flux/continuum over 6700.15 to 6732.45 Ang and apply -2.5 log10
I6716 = 0.050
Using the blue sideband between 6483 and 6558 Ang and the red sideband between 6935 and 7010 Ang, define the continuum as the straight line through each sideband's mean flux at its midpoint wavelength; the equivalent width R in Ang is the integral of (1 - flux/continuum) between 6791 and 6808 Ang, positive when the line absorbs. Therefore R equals 0.5 Ang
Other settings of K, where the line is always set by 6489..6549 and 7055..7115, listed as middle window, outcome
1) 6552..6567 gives 0.043 mag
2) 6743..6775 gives 0.028 mag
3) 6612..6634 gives 0.027 mag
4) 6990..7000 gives -0.053 mag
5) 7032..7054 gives -0.048 mag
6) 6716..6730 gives 0.053 mag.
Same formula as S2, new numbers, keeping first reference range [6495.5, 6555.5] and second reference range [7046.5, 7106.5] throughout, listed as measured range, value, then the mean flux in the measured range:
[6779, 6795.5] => 0.8 Ang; 7.27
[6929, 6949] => -0.7 Ang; 7.81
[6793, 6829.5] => 0.6 Ang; 7.51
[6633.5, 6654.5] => 0.7 Ang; 7.54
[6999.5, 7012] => 0.4 Ang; 7.23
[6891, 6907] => -0.6 Ang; 7.83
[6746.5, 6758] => 0.6 Ang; 7.28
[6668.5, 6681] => 0.5 Ang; 7.48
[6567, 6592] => -0.4 Ang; 7.97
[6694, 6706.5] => 0.6 Ang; 7.39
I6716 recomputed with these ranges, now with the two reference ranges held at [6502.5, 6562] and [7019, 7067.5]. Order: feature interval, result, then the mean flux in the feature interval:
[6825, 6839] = 0.024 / 7.6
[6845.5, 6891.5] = 0.023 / 7.59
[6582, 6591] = -0.042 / 8.18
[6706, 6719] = 0.047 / 7.49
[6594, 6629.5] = 0.027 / 7.67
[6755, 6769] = 0.047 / 7.47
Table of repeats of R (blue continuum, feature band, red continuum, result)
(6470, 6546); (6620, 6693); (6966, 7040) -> 2.4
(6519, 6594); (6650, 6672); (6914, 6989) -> 0.8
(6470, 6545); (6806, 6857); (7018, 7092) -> 1.3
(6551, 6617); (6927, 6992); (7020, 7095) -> -0.4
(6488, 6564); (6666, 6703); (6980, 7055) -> 1.0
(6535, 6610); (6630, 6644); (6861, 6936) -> 0.5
